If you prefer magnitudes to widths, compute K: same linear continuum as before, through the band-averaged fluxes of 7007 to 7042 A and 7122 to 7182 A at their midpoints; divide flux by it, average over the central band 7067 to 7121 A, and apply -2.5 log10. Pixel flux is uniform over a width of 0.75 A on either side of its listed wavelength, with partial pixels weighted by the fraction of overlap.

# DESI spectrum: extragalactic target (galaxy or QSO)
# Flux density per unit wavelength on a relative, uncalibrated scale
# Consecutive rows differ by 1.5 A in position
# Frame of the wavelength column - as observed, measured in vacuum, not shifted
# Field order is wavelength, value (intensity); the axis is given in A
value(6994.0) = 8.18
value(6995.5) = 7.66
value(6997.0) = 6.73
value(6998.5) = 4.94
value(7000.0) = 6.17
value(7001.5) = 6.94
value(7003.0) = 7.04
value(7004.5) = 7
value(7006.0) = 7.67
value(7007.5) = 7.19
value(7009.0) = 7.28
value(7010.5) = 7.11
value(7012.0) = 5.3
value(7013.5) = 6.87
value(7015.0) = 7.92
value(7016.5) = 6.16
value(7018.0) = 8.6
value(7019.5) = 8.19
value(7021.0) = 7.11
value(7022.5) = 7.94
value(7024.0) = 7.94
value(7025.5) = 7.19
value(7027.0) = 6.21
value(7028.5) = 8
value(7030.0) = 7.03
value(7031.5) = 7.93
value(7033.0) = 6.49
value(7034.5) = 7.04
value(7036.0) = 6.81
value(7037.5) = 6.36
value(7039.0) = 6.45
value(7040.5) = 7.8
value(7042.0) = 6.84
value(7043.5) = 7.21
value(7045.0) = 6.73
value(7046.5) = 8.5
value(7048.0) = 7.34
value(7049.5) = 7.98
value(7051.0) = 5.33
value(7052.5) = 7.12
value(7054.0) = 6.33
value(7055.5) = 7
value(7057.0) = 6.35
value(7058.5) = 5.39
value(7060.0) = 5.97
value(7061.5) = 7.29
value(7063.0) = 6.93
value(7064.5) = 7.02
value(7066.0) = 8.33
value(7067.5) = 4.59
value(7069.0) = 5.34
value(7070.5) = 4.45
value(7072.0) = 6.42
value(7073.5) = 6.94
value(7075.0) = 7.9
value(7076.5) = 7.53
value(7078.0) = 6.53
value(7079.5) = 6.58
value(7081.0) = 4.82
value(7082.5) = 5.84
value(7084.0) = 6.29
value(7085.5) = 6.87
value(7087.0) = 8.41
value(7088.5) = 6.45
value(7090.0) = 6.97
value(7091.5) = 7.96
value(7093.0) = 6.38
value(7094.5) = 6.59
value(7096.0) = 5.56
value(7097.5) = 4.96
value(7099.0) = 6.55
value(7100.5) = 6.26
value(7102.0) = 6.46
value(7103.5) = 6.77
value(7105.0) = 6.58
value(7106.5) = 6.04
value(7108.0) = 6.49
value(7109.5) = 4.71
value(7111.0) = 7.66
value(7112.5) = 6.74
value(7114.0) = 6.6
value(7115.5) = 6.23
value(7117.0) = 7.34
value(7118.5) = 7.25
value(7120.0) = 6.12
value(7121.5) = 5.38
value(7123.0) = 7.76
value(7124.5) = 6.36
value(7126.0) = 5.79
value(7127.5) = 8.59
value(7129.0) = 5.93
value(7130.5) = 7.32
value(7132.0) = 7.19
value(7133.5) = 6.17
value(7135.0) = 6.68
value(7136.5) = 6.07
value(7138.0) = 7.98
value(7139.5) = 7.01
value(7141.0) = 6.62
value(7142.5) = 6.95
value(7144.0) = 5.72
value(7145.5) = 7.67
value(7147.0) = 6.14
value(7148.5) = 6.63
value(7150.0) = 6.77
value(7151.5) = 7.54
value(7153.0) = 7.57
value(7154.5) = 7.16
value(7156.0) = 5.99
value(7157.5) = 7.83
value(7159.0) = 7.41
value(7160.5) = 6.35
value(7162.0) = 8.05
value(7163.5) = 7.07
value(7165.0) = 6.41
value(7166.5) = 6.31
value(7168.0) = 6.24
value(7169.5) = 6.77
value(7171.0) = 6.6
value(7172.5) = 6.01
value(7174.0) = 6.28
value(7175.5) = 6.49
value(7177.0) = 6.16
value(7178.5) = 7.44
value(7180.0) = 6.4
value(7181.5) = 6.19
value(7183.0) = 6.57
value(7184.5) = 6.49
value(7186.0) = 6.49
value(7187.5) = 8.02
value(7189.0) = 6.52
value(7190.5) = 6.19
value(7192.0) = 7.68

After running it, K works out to 0.09 mag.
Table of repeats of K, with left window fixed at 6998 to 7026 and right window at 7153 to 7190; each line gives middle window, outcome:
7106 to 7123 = 0.06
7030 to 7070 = 0.04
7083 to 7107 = 0.06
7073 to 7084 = 0.06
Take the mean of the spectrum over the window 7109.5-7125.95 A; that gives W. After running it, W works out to 6.61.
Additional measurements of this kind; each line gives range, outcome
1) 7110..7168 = 6.83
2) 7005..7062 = 7.05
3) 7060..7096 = 6.59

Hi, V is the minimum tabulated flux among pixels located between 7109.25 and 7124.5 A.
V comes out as 4.71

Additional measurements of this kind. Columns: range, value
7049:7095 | 4.45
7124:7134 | 5.79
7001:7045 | 5.3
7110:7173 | 5.38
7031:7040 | 6.36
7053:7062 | 5.39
